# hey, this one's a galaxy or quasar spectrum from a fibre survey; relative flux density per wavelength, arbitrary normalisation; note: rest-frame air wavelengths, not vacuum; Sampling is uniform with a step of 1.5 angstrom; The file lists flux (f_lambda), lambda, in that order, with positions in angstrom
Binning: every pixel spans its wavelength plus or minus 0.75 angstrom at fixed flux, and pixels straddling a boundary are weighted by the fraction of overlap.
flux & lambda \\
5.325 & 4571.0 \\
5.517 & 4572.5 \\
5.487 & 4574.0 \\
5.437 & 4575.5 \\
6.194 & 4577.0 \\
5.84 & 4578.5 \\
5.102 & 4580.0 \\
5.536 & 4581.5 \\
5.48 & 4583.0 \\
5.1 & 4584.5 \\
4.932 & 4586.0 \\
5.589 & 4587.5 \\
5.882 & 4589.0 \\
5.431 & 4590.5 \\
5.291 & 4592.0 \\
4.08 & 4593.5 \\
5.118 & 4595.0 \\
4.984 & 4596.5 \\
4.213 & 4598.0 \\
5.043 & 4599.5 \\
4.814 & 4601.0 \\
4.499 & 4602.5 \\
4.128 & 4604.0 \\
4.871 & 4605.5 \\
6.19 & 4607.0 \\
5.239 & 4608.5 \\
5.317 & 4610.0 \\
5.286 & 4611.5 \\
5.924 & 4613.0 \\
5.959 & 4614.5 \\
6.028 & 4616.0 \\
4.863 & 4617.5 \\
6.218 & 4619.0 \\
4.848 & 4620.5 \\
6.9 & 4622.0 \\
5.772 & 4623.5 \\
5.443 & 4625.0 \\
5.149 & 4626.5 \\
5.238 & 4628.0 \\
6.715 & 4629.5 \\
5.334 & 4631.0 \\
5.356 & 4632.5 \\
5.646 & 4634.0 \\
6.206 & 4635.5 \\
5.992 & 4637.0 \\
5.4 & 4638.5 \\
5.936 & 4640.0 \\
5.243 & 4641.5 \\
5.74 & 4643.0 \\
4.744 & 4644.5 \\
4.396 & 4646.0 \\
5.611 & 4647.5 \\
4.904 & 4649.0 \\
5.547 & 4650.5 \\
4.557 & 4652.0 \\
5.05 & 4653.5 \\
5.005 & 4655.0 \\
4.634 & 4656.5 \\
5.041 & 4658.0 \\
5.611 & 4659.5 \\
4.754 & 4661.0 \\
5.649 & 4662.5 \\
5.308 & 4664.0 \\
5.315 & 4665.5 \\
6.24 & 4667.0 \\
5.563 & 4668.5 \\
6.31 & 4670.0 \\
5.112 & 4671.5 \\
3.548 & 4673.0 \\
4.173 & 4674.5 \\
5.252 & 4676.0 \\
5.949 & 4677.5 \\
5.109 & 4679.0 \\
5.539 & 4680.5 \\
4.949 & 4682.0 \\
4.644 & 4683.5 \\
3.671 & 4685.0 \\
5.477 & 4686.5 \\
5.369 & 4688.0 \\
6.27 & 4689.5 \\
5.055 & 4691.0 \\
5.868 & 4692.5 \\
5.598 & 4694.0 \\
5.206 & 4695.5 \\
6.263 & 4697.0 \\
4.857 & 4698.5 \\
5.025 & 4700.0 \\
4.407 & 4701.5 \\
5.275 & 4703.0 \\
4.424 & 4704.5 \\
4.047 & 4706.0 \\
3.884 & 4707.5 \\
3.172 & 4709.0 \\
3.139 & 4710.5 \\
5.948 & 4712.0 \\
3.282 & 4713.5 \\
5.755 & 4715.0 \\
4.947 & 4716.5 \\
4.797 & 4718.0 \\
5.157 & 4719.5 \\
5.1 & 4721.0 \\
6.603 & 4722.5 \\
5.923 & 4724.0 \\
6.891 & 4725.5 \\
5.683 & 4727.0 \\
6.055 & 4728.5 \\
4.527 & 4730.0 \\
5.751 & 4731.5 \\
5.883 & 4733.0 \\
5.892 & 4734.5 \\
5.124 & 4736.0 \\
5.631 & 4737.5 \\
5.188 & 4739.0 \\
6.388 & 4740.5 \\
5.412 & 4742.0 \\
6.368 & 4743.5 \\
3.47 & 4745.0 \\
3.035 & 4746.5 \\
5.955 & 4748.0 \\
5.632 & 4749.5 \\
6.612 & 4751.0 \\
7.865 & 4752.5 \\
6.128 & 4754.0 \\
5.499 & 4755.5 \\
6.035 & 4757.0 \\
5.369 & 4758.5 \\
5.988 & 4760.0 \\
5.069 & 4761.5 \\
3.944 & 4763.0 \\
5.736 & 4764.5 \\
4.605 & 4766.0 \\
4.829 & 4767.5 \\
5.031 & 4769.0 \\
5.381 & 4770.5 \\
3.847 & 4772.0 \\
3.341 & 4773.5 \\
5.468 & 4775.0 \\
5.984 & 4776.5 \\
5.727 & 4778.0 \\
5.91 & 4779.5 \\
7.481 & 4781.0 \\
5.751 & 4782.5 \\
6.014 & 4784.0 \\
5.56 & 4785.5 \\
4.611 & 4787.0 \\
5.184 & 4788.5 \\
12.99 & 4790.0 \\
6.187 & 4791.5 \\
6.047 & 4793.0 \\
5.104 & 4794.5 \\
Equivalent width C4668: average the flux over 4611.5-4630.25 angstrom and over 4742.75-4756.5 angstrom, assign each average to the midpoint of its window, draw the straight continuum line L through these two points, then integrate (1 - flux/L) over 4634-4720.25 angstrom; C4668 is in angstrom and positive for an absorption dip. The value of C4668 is 9.06 angstrom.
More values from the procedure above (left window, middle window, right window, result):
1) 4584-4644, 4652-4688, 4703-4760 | 1.6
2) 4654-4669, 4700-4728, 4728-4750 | 2.1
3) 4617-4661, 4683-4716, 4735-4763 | 3.8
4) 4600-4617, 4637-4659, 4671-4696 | 0.1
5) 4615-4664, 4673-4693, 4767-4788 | 1.1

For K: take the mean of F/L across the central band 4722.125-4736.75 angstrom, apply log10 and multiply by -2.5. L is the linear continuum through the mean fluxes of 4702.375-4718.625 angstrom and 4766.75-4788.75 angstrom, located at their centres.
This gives -0.237 mag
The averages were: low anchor 4.42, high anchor 5.34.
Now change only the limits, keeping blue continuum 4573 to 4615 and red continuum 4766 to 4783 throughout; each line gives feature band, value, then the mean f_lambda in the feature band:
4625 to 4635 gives -0.06 mag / 5.58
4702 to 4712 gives 0.26 mag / 4.15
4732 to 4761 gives -0.07 mag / 5.65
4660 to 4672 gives -0.05 mag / 5.54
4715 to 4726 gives -0.06 mag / 5.61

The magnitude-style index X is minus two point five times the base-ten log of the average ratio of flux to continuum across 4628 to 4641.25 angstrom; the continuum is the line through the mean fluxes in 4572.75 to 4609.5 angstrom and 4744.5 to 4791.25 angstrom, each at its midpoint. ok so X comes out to -0.092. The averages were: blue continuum 5.19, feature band 5.77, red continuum 5.63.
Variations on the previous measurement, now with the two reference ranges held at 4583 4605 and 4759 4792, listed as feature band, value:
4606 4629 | -0.119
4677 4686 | 0.070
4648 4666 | 0.017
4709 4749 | 0.043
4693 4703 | 0.023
